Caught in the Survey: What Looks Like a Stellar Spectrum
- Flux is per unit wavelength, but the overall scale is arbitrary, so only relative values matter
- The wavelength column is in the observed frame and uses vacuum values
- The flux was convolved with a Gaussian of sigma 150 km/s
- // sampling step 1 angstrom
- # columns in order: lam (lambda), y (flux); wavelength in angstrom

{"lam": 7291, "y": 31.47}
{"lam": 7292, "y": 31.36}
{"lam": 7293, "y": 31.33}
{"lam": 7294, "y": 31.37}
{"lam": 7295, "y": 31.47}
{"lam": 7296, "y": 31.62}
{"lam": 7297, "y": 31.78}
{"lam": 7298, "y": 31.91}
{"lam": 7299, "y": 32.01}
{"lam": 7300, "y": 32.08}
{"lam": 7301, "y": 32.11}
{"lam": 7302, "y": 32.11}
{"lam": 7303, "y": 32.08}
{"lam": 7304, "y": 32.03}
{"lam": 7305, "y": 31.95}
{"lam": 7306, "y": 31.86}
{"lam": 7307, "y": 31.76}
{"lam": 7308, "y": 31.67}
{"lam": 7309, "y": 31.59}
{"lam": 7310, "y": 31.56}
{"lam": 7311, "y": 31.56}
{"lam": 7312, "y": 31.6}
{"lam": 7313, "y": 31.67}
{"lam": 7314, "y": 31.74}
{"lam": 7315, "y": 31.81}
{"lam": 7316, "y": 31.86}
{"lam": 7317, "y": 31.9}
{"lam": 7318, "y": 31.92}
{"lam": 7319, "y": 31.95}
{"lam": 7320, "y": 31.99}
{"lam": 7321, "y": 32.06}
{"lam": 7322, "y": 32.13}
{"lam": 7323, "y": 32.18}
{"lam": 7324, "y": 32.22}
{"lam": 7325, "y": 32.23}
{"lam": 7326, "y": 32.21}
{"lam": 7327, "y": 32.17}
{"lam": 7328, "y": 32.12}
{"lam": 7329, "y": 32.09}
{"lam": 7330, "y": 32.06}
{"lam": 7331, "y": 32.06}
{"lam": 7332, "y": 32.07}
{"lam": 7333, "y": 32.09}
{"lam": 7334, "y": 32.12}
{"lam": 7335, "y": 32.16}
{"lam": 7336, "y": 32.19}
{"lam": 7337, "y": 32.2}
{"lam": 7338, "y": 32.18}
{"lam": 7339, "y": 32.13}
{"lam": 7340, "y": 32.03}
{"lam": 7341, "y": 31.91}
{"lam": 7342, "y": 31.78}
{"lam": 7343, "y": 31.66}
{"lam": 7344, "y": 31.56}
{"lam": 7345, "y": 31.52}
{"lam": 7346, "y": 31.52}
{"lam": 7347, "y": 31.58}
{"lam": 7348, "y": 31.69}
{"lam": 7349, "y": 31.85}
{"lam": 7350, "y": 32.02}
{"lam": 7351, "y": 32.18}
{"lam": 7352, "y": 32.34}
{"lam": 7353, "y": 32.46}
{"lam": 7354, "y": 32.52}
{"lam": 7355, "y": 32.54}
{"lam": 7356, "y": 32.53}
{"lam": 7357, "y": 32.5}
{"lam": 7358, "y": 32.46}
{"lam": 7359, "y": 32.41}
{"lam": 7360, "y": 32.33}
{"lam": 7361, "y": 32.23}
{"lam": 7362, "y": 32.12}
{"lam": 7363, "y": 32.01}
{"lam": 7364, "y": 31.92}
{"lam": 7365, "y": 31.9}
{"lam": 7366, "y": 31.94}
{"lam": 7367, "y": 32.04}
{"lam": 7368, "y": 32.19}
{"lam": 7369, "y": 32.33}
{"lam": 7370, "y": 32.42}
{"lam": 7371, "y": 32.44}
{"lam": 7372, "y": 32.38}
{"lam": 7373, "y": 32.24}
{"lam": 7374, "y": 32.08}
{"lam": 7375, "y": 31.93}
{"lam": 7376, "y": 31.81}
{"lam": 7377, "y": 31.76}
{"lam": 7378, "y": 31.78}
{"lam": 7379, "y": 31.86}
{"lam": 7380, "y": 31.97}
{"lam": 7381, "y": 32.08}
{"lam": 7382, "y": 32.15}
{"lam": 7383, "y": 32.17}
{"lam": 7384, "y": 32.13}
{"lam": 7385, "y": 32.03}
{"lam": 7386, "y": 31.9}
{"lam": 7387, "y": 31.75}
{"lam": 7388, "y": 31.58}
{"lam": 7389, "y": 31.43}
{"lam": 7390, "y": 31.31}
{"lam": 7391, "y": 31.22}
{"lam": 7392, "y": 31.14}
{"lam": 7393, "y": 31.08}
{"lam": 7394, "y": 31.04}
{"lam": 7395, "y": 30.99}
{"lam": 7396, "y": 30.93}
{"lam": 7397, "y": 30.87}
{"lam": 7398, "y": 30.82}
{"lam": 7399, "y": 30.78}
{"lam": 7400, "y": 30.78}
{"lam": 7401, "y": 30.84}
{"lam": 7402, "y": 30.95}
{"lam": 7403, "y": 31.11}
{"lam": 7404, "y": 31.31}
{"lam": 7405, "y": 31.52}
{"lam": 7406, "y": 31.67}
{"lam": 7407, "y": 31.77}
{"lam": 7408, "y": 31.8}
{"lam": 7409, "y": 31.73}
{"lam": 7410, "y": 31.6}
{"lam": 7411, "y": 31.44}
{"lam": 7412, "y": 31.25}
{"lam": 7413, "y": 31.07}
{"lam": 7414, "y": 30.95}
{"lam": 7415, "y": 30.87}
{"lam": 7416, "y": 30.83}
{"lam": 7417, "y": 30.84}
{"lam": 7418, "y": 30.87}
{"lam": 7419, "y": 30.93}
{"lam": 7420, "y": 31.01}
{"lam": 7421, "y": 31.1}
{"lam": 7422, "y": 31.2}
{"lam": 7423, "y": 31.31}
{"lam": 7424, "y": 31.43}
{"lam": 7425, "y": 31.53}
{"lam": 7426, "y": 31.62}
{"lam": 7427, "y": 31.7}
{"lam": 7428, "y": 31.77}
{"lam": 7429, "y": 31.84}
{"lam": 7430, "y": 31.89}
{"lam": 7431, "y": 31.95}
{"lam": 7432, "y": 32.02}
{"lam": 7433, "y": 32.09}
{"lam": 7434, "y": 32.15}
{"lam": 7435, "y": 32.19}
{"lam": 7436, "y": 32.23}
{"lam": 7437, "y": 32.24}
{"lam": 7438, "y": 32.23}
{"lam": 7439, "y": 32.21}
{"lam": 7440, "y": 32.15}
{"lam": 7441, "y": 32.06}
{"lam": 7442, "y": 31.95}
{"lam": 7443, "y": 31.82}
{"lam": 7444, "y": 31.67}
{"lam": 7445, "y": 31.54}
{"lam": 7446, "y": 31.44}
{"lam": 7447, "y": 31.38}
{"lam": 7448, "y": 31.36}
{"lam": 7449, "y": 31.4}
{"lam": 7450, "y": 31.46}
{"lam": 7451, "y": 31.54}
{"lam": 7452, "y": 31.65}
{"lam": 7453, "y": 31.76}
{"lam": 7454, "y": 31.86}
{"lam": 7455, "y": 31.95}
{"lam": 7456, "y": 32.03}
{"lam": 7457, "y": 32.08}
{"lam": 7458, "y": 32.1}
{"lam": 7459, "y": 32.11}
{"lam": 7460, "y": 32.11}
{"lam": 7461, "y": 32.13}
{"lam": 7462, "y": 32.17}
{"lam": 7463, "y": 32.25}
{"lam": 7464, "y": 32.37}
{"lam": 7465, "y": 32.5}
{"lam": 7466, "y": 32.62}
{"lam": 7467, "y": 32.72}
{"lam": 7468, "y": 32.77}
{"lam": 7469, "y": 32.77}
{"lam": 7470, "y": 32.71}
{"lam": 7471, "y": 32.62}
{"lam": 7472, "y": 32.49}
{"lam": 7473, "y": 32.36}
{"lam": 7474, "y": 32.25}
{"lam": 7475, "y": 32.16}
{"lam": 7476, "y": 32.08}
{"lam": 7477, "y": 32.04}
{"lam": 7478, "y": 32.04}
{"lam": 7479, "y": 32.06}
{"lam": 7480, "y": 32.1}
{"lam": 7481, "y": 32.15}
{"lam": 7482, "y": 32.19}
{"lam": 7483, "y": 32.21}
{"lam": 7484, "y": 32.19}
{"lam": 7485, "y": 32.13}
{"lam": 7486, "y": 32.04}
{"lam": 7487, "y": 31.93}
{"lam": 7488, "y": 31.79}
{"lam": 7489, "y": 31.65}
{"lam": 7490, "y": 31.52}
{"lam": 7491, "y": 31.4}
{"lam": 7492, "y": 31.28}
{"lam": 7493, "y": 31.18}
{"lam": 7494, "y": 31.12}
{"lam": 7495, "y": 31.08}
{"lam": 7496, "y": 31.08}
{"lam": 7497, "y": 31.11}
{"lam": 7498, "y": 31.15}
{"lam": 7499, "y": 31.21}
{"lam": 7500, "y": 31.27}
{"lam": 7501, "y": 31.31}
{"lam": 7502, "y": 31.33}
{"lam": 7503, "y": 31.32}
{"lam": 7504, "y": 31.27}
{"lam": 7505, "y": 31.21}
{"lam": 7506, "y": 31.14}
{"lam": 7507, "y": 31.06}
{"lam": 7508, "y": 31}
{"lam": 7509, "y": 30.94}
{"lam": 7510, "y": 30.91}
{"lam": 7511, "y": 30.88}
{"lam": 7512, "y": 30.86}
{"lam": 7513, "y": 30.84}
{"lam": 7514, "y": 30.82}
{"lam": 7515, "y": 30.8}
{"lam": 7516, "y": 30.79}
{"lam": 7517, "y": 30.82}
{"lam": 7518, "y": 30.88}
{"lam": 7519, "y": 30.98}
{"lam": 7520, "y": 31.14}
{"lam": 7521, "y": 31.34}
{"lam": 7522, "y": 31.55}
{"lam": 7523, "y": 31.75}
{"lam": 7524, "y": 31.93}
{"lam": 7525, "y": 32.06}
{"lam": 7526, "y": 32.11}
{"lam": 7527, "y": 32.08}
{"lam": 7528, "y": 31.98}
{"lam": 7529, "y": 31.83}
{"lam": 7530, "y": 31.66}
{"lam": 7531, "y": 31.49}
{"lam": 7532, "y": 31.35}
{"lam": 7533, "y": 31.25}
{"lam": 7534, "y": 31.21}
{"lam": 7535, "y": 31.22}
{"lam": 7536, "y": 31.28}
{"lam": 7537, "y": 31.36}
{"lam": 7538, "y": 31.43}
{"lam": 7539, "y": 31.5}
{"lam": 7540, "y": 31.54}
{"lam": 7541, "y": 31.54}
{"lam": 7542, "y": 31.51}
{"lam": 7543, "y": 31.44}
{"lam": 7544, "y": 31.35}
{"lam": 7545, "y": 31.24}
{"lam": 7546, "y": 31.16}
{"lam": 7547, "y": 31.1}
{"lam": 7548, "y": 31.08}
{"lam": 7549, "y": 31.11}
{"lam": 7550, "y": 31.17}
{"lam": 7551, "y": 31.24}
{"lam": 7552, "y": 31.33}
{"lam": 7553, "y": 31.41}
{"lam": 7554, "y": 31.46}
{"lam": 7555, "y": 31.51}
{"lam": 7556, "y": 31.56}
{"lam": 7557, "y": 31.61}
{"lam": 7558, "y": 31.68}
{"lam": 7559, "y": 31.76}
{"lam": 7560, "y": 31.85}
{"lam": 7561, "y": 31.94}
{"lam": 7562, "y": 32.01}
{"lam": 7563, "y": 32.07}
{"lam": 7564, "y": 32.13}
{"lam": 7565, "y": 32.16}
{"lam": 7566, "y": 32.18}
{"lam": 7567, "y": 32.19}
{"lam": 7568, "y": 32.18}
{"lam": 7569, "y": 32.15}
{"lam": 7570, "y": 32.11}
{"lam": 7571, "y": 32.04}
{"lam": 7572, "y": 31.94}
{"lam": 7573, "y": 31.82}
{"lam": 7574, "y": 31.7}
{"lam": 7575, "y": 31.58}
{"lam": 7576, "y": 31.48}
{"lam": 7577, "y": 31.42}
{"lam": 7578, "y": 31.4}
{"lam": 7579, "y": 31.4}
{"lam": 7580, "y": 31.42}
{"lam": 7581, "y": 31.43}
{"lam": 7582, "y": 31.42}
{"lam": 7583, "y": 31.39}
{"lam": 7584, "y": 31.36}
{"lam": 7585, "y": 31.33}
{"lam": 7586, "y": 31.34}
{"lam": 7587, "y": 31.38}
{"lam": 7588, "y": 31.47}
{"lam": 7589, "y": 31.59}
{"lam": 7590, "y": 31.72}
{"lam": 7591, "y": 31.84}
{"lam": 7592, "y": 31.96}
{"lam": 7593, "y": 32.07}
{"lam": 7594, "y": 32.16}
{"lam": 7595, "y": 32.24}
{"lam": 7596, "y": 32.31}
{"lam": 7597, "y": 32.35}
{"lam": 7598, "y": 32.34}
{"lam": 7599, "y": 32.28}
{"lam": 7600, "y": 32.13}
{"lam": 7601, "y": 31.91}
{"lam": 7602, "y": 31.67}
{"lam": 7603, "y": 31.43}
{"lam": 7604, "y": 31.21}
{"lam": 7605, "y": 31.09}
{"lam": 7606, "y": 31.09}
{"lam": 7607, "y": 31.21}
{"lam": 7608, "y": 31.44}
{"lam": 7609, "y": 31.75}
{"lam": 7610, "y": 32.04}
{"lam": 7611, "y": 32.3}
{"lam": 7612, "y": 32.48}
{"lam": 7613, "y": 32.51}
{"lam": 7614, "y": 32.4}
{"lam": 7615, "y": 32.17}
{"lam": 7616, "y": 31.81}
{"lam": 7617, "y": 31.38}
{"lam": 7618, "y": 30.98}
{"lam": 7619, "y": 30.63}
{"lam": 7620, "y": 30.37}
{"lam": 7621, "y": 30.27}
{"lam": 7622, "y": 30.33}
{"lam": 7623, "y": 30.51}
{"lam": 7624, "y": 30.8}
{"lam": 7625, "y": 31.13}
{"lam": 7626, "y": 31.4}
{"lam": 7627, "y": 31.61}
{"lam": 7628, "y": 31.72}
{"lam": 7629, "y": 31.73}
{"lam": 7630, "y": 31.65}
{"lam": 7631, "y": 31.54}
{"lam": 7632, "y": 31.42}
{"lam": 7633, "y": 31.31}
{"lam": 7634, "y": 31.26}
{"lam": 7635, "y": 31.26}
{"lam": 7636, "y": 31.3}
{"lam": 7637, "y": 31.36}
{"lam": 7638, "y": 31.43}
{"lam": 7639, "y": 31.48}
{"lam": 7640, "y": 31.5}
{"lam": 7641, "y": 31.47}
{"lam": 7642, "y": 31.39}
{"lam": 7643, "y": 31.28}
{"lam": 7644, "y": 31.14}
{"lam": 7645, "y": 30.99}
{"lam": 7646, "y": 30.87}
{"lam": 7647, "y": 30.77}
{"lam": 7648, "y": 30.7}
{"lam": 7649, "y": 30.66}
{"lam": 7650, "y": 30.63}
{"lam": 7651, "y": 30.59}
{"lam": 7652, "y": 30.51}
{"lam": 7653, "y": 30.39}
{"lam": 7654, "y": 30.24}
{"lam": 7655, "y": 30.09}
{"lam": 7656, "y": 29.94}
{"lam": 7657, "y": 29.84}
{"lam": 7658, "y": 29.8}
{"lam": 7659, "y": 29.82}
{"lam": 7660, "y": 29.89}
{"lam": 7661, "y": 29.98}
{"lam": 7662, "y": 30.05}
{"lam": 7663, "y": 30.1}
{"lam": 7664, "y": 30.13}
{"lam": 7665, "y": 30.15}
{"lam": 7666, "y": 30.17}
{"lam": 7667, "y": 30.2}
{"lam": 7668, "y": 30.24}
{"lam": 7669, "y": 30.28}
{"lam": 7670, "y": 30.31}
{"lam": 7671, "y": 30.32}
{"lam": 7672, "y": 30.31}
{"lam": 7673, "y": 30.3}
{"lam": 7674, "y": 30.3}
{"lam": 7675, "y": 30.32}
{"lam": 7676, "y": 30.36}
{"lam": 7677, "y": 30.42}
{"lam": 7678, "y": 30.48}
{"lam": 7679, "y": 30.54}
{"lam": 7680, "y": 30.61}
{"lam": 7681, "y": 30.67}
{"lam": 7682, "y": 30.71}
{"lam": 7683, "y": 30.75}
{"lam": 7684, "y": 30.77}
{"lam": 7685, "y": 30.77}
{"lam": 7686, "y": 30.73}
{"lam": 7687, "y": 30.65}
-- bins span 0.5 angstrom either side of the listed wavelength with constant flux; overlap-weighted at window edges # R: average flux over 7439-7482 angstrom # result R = 32.1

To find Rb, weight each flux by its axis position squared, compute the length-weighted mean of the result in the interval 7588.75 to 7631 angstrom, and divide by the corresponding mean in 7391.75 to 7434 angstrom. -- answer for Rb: 1.06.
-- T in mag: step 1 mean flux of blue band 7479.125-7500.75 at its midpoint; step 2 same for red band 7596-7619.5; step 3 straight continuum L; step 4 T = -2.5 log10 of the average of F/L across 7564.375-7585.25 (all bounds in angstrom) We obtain 0.00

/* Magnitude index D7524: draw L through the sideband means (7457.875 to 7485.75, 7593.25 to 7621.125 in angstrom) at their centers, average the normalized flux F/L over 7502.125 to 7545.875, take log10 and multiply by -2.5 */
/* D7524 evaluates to 0.03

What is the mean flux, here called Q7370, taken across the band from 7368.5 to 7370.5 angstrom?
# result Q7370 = 32.4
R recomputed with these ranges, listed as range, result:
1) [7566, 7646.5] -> 31.6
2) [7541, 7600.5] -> 31.7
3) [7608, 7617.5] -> 32.1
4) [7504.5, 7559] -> 31.3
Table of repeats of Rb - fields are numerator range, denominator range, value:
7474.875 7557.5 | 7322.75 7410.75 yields 1.03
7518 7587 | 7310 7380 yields 1.04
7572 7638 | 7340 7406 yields 1.06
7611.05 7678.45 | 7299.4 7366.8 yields 1.05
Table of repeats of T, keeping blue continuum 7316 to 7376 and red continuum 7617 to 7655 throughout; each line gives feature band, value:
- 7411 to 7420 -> 0.030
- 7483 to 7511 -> 0.006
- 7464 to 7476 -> -0.030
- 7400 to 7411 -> 0.016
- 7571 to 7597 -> -0.015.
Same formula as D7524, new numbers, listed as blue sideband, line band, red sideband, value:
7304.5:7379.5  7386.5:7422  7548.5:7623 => 0.026 mag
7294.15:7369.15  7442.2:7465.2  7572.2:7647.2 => -0.002 mag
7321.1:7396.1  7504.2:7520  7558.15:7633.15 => 0.029 mag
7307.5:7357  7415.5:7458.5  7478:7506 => 0.001 mag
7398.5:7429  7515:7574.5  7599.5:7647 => -0.008 mag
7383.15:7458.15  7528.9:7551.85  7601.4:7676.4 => -0.005 mag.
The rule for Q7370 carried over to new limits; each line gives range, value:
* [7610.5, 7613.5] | 32.4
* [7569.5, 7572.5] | 32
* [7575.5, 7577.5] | 31.5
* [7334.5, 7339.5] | 32.2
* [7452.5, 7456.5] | 31.9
